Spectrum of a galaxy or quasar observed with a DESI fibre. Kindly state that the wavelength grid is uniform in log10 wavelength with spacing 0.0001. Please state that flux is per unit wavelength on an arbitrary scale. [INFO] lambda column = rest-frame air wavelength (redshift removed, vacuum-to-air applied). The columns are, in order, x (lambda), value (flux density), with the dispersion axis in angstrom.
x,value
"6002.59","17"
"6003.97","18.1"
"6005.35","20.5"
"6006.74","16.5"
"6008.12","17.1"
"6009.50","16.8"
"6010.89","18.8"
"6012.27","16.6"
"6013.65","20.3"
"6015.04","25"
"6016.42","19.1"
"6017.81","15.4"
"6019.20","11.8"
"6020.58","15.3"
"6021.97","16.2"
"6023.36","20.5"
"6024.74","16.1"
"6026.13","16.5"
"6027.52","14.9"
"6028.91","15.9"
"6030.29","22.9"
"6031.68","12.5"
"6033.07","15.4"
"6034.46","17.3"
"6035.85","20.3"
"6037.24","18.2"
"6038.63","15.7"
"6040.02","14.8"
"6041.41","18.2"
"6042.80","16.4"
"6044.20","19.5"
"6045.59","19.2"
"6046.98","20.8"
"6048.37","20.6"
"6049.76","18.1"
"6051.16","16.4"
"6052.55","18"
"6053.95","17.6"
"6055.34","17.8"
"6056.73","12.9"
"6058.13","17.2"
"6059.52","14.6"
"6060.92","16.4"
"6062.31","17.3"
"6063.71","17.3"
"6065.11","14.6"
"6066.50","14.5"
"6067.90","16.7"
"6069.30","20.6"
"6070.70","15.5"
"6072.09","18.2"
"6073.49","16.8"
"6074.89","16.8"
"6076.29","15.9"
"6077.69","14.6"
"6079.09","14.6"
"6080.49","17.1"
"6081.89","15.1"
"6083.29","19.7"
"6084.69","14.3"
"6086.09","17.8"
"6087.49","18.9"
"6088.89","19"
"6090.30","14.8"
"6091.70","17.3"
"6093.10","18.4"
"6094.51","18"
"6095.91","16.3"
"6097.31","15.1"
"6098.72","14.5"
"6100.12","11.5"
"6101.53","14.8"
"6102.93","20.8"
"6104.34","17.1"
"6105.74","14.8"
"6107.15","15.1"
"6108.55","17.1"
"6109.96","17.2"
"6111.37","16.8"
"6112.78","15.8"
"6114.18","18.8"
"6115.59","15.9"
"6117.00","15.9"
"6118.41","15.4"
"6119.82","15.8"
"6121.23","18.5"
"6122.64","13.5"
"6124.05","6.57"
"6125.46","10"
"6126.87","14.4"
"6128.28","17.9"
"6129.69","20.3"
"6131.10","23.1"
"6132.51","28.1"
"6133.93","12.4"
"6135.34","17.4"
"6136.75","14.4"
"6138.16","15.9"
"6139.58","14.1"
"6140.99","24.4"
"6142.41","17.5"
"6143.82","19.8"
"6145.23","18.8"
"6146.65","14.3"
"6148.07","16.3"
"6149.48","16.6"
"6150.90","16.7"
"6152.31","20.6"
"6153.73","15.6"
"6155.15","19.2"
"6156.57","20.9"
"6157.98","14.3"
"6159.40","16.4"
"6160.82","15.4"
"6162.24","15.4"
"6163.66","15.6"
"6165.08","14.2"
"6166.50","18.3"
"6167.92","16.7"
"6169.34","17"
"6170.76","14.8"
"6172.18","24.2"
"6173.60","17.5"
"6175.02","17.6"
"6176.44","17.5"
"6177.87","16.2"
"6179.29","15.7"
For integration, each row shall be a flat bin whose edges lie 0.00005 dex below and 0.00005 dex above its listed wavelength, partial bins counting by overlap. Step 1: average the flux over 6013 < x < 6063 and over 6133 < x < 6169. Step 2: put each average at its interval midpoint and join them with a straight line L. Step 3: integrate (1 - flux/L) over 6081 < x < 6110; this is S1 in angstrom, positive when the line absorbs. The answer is 1.0 angstrom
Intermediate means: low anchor 17.4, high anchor 16.9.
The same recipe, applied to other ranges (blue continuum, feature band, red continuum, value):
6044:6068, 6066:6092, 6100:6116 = 0.2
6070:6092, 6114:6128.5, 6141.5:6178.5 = 2.1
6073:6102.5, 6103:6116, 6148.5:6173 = -0.1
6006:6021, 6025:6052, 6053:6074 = -0.8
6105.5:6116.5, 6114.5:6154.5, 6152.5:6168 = -0.6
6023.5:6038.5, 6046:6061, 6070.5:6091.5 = -0.4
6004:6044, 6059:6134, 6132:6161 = 4.2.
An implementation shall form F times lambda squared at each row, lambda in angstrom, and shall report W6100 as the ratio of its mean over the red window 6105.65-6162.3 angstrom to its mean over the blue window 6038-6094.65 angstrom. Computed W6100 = 1.0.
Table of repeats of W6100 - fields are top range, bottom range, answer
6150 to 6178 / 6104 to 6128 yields 1.15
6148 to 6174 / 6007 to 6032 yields 1.03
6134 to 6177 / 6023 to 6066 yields 1.04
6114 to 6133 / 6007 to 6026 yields 0.98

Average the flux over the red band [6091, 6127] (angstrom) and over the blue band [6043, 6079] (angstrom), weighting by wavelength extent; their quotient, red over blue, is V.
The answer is 0.9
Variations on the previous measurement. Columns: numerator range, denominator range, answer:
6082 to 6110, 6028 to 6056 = 0.93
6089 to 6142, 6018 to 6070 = 0.97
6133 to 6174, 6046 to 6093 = 1.01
